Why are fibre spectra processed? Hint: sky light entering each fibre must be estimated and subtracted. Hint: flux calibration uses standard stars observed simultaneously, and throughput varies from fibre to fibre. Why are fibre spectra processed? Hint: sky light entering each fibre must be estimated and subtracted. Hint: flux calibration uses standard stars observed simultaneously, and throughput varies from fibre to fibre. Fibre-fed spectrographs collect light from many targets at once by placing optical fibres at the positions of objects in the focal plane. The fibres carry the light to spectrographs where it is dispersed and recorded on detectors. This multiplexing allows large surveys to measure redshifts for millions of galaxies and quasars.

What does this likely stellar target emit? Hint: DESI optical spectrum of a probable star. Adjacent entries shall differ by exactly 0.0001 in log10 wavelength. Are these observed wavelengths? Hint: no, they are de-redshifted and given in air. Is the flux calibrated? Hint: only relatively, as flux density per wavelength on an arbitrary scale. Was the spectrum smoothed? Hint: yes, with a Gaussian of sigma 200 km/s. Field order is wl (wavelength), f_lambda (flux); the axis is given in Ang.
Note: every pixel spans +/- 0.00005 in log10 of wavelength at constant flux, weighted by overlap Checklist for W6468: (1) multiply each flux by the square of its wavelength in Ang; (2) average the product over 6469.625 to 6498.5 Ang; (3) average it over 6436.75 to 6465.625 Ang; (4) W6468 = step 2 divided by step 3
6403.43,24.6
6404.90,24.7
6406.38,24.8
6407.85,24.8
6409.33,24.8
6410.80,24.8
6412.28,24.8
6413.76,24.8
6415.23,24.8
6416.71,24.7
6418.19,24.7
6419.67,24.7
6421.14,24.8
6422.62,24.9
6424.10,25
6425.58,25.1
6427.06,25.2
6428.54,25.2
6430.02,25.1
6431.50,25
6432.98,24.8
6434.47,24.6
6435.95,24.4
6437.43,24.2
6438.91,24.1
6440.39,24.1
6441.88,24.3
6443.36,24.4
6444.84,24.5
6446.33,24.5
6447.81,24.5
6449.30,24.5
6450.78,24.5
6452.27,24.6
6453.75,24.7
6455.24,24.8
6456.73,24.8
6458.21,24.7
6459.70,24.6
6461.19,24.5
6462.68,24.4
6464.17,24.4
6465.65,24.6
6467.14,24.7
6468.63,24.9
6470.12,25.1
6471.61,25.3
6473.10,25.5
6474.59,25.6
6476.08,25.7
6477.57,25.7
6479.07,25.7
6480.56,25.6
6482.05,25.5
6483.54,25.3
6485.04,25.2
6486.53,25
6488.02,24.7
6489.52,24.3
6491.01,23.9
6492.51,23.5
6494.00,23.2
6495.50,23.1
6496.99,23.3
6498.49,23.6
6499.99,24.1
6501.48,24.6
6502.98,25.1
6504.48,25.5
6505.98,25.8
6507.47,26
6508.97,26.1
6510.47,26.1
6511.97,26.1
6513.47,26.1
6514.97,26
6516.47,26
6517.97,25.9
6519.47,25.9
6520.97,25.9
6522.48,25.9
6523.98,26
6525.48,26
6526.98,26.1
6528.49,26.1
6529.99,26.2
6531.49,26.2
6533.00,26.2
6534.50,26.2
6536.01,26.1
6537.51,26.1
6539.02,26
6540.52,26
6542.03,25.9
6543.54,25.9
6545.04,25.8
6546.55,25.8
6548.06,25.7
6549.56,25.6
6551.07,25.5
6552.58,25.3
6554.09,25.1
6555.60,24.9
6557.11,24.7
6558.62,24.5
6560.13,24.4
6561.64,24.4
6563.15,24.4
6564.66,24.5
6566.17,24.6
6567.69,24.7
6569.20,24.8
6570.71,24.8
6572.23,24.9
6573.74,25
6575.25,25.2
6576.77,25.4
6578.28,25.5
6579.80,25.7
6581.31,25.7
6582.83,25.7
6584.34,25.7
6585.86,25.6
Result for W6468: 1.0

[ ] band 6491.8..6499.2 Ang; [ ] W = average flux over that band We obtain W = 23.3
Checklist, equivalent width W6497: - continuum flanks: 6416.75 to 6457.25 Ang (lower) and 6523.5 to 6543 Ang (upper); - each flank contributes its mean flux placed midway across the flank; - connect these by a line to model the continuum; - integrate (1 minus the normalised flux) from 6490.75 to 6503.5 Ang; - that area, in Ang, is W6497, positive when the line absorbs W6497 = 0.9 Ang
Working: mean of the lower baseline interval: 24.7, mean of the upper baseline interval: 26.1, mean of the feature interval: 23.8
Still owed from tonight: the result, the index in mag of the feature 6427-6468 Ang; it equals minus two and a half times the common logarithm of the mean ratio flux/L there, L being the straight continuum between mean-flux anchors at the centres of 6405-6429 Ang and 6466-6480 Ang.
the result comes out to 0.023 mag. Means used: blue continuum 24.9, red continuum 25.3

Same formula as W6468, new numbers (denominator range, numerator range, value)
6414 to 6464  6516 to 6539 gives 1.09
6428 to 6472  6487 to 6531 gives 1.04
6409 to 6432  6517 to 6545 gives 1.08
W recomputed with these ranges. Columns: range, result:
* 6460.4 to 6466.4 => 24.5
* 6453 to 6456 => 24.7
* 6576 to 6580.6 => 25.5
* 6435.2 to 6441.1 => 24.2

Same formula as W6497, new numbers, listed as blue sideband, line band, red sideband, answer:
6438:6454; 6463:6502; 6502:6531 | 0.8 Ang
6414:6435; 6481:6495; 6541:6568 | 0.3 Ang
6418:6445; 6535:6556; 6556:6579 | -0.8 Ang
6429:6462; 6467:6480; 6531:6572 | -0.3 Ang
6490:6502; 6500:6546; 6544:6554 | -2.3 Ang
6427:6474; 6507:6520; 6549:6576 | -0.7 Ang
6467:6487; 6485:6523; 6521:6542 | 1.0 Ang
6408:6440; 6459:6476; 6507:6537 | 0.3 Ang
